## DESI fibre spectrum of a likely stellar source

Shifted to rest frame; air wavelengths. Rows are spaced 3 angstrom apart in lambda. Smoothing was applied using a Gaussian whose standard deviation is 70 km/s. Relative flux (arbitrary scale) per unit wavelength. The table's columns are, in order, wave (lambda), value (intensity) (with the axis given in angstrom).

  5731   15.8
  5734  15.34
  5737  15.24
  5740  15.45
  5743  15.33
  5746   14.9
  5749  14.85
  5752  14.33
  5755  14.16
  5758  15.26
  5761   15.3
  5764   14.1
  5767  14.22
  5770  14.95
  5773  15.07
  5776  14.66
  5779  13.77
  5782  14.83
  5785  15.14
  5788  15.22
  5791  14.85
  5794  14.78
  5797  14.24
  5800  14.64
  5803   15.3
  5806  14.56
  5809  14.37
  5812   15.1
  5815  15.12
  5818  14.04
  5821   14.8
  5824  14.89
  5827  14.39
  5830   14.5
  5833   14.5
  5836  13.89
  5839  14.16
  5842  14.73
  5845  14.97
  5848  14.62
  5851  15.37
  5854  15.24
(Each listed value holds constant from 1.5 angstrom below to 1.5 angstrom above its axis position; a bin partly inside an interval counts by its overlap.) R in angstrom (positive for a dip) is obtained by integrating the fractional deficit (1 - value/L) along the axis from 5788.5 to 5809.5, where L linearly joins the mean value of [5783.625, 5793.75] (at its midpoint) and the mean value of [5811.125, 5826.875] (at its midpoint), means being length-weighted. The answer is 0.3 angstrom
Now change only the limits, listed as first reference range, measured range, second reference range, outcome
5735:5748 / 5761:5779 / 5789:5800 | 0.4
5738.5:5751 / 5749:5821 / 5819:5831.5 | 0.8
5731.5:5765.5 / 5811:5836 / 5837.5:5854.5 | 0.4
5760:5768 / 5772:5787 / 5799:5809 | -0.1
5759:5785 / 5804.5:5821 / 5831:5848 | -0.1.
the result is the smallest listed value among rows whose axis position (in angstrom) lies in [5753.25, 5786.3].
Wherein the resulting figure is 13.77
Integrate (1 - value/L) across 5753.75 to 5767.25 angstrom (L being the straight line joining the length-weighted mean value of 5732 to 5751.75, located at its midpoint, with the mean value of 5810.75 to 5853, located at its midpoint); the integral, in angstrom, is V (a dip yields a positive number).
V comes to 0.4 angstrom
